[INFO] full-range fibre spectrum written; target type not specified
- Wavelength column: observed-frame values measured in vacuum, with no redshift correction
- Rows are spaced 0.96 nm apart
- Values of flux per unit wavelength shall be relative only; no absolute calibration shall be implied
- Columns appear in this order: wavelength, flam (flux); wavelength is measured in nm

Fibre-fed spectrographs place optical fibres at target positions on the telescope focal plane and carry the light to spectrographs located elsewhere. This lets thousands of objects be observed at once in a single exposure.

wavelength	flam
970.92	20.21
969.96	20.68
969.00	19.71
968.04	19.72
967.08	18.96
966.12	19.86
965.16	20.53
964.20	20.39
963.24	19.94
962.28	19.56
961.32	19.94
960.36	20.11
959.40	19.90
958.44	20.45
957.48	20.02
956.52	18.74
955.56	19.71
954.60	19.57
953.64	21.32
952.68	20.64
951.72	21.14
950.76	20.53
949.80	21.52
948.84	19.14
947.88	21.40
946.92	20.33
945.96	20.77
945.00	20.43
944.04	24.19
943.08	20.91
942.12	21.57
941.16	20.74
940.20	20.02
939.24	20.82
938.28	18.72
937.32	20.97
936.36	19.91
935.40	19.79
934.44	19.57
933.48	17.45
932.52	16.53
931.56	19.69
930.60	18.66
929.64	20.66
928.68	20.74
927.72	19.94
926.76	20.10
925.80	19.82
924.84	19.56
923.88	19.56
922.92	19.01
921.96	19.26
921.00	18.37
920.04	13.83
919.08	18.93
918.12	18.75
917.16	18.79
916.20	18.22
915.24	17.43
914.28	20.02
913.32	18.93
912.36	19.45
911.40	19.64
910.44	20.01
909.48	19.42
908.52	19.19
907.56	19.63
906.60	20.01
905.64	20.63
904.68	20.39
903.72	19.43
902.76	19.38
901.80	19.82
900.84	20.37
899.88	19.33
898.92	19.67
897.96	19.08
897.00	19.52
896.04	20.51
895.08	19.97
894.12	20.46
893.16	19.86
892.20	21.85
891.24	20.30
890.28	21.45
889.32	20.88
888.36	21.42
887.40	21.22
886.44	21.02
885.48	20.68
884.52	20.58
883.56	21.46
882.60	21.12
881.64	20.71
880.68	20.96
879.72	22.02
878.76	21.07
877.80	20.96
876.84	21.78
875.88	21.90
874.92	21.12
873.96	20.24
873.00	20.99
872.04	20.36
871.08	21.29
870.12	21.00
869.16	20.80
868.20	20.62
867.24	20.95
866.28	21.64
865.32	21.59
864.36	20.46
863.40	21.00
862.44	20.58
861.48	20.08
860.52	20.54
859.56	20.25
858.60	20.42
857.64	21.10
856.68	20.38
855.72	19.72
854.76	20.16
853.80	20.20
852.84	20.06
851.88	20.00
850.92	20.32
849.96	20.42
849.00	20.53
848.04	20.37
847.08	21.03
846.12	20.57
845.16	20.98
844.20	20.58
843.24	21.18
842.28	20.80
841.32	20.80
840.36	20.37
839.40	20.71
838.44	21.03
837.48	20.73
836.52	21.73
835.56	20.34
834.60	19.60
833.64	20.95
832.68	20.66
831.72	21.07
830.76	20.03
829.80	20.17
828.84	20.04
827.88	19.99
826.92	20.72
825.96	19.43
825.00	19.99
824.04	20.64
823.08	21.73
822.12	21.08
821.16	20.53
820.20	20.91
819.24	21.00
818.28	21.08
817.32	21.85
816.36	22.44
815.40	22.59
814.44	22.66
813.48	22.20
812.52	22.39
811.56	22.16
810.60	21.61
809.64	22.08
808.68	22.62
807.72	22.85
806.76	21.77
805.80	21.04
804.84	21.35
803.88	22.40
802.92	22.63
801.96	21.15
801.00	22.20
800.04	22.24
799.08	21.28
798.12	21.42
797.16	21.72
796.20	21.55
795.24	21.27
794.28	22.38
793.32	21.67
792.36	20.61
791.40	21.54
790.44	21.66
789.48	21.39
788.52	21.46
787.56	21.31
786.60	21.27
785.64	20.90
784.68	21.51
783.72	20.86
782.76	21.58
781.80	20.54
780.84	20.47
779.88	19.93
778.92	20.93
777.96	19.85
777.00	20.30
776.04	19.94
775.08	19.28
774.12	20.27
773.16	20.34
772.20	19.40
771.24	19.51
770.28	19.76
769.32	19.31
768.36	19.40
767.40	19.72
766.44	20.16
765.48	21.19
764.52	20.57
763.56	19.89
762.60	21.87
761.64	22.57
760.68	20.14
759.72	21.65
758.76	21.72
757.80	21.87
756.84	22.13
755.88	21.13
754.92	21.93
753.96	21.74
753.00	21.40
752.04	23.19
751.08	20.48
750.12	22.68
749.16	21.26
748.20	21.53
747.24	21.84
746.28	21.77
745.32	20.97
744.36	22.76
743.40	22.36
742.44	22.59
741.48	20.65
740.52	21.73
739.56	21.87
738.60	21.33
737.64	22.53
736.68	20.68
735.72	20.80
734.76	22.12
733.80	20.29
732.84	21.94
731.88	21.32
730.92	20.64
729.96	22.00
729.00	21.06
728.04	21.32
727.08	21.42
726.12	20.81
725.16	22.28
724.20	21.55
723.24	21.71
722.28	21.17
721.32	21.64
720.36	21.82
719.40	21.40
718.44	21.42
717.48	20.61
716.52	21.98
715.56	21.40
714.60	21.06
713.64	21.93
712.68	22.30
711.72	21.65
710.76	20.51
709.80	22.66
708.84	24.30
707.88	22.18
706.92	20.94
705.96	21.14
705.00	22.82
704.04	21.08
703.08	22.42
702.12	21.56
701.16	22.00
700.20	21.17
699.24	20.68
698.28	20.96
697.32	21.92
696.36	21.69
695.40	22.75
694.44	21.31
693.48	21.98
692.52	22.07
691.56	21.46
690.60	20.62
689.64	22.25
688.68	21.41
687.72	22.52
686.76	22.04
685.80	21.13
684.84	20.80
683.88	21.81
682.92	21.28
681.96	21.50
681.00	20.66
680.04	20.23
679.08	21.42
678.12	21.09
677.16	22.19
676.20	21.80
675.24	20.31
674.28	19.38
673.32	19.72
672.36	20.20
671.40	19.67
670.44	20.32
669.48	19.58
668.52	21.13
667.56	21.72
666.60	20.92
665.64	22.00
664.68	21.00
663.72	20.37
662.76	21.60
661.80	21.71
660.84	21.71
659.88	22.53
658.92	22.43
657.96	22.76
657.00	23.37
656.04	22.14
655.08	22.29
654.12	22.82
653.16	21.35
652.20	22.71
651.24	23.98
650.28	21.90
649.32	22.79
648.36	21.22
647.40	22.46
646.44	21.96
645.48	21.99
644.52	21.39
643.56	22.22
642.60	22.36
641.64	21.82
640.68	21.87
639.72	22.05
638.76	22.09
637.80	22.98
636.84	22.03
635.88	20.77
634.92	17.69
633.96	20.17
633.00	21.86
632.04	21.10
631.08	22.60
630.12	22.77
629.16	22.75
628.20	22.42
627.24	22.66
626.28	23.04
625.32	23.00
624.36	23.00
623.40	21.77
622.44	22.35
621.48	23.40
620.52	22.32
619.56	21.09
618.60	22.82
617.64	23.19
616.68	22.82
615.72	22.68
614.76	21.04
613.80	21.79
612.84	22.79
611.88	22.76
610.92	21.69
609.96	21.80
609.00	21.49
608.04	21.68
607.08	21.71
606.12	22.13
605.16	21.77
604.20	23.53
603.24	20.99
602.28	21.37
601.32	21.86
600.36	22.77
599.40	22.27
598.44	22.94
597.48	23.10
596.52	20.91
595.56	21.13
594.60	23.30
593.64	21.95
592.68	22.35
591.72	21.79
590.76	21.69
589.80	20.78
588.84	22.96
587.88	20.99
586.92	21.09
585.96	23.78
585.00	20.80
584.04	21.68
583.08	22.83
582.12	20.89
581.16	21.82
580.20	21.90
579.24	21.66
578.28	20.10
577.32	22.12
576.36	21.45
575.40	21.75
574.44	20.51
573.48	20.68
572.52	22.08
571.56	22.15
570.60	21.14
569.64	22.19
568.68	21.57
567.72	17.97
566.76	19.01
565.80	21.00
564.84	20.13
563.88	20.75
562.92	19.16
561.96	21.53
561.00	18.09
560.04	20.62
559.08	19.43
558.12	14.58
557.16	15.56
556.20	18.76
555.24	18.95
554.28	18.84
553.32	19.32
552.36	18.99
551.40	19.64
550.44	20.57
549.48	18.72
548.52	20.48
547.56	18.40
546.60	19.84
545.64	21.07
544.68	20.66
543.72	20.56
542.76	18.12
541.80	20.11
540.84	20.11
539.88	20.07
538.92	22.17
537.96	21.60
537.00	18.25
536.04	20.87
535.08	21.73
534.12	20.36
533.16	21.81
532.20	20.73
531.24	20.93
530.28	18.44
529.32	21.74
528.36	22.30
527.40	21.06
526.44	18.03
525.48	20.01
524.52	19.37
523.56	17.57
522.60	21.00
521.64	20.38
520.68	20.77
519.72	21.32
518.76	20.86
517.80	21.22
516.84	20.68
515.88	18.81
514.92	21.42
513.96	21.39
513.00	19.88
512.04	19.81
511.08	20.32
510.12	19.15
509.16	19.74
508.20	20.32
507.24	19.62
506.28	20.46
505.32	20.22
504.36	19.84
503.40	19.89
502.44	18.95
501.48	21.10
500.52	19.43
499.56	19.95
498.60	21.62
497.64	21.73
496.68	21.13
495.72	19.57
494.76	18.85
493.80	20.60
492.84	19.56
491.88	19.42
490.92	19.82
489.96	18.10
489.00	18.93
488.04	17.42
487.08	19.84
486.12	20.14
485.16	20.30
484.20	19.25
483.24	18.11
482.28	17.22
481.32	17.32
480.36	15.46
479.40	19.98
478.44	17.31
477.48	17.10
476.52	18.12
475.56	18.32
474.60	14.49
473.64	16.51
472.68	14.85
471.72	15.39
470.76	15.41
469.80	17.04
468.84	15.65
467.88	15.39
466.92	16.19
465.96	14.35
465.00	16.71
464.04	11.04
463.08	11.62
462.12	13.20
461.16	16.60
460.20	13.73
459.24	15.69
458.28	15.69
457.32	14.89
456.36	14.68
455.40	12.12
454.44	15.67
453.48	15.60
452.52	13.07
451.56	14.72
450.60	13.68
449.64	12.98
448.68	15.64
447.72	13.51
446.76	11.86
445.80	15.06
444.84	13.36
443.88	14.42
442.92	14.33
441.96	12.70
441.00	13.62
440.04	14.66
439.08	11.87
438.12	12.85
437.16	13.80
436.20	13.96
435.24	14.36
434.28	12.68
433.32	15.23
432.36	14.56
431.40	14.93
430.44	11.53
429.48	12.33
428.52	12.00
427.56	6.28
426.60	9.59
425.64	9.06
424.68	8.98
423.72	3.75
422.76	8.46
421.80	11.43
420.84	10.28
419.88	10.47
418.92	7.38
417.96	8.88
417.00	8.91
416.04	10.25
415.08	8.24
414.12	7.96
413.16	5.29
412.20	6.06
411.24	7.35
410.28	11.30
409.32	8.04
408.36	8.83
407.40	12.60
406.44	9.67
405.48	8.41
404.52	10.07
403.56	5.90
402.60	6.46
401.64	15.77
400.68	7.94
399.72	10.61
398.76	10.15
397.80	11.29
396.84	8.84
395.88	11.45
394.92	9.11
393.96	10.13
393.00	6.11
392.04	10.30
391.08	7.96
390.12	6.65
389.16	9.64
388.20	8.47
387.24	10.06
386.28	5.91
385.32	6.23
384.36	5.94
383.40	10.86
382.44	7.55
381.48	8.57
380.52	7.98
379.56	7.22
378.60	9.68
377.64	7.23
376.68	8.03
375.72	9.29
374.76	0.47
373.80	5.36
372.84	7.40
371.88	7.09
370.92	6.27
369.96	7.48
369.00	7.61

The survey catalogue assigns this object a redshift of 0.08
